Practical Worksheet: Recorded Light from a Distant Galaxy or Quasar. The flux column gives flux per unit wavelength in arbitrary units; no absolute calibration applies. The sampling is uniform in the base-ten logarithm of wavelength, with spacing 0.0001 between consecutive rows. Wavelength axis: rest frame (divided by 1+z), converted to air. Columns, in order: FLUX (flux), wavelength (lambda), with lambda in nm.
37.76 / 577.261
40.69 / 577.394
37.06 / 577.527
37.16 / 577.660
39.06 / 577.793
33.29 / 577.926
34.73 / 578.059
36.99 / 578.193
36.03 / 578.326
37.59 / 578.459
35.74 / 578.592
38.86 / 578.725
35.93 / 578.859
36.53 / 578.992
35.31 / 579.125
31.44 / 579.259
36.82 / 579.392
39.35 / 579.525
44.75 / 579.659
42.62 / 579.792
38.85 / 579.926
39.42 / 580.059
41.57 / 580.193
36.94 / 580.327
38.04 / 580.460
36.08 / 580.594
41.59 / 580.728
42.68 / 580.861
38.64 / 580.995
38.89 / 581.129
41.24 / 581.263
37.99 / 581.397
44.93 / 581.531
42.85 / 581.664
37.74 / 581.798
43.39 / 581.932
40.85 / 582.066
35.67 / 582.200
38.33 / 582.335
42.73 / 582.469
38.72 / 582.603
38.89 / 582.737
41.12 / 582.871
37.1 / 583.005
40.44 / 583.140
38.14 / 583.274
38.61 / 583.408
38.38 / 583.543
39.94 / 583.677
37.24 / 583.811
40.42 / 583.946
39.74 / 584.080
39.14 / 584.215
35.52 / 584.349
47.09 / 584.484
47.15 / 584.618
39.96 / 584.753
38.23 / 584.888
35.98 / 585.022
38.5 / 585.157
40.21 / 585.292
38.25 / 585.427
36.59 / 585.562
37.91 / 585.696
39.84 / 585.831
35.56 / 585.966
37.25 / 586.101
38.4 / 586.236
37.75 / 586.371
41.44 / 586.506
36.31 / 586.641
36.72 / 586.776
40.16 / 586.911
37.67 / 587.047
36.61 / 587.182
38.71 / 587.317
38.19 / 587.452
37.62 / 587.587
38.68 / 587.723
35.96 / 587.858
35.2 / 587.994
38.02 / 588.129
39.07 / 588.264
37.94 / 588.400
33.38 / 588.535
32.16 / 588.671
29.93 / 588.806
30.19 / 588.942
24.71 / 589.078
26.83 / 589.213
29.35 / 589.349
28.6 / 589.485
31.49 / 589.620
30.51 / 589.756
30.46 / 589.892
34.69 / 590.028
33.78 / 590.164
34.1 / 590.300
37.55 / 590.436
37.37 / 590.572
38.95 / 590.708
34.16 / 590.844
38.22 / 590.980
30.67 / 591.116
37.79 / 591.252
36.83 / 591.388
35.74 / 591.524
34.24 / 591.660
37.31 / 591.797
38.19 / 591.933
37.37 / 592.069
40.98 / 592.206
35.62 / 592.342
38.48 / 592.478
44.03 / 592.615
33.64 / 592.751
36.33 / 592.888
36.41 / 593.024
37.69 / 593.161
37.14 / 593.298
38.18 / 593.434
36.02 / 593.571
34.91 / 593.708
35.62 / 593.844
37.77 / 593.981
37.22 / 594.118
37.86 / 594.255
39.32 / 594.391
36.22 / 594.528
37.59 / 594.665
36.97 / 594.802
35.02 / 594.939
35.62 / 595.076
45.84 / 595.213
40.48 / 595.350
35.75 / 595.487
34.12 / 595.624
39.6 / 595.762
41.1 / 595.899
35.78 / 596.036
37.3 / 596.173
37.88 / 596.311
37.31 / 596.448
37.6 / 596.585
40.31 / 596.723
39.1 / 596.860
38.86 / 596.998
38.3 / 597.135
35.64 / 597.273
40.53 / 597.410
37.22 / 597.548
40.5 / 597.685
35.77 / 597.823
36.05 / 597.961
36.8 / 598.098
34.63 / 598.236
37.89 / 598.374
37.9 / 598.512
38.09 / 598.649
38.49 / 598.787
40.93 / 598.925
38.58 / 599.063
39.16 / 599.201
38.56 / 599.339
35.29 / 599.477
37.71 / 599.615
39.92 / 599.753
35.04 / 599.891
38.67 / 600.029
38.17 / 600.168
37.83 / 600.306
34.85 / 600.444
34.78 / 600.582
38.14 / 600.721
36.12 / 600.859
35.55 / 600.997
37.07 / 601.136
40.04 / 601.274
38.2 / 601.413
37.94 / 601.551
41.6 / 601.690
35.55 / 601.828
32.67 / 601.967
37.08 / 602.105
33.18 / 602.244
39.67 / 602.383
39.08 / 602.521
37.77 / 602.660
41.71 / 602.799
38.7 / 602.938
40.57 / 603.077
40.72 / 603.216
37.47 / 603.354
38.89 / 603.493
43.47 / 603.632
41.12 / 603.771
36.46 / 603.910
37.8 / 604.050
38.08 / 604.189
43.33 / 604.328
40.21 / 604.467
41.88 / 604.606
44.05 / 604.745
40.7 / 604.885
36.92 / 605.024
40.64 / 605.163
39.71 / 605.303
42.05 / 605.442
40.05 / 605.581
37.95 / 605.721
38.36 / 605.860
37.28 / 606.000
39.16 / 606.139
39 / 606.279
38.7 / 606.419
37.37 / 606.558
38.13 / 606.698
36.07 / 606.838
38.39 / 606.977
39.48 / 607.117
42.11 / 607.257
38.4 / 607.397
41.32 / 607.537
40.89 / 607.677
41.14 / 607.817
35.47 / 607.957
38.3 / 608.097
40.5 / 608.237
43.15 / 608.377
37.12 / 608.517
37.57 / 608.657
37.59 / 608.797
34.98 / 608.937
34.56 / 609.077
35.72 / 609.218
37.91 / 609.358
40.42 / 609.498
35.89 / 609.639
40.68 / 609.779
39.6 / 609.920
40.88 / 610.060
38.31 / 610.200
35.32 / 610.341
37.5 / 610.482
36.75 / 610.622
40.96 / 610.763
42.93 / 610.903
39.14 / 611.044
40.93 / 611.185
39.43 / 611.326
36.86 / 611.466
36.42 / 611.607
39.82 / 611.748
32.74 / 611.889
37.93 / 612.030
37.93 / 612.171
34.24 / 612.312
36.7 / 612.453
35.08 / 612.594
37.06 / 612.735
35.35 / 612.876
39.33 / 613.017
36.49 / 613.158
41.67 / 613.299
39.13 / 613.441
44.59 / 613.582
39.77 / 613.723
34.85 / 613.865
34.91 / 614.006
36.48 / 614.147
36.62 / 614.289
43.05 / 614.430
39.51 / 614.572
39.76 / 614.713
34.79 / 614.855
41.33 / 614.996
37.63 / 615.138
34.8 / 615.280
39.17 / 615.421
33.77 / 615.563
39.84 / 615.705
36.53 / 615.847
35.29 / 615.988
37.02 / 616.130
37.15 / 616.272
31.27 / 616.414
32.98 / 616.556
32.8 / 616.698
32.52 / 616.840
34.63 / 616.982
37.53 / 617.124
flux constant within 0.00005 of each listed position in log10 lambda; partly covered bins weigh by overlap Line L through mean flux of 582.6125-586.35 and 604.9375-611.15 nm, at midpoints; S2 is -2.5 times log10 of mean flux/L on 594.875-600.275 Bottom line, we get 0.03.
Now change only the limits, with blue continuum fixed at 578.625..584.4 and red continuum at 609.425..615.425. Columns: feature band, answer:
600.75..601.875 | 0.020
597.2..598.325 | 0.043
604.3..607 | -0.030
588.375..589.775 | 0.274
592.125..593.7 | 0.035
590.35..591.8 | 0.077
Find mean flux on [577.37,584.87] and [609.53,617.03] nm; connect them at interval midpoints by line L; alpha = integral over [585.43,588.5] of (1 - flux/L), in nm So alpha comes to 0.08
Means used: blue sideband 39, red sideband 37.5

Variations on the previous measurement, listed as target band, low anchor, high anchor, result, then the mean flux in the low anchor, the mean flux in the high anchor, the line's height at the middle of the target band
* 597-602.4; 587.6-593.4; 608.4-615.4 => -0.17 nm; 35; 38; 36.3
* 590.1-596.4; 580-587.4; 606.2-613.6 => 0.29 nm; 39.3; 38.3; 38.9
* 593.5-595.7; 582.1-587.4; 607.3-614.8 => 0.08 nm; 38.9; 38.3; 38.7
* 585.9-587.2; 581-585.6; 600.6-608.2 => 0.06 nm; 39.7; 38.9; 39.6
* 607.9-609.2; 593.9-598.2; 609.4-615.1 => 0.02 nm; 37.9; 38.3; 38.2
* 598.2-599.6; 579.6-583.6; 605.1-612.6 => 0.03 nm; 39.9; 38.5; 39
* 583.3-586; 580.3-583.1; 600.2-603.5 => 0.02 nm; 39.8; 37.7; 39.5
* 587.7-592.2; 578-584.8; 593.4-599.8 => 0.48 nm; 39.2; 37.8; 38.4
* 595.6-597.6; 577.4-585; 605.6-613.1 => 0.02 nm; 39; 38.2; 38.6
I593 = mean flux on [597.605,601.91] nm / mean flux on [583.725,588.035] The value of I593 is 0.97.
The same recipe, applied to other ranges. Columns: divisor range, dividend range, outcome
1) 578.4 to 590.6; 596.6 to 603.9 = 1.01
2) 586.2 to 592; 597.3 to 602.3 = 1.06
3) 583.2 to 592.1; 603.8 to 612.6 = 1.06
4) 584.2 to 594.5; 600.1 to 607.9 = 1.06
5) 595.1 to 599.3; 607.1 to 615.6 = 1.00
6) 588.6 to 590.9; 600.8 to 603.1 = 1.18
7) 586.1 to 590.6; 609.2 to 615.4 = 1.10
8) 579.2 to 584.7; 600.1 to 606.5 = 0.97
